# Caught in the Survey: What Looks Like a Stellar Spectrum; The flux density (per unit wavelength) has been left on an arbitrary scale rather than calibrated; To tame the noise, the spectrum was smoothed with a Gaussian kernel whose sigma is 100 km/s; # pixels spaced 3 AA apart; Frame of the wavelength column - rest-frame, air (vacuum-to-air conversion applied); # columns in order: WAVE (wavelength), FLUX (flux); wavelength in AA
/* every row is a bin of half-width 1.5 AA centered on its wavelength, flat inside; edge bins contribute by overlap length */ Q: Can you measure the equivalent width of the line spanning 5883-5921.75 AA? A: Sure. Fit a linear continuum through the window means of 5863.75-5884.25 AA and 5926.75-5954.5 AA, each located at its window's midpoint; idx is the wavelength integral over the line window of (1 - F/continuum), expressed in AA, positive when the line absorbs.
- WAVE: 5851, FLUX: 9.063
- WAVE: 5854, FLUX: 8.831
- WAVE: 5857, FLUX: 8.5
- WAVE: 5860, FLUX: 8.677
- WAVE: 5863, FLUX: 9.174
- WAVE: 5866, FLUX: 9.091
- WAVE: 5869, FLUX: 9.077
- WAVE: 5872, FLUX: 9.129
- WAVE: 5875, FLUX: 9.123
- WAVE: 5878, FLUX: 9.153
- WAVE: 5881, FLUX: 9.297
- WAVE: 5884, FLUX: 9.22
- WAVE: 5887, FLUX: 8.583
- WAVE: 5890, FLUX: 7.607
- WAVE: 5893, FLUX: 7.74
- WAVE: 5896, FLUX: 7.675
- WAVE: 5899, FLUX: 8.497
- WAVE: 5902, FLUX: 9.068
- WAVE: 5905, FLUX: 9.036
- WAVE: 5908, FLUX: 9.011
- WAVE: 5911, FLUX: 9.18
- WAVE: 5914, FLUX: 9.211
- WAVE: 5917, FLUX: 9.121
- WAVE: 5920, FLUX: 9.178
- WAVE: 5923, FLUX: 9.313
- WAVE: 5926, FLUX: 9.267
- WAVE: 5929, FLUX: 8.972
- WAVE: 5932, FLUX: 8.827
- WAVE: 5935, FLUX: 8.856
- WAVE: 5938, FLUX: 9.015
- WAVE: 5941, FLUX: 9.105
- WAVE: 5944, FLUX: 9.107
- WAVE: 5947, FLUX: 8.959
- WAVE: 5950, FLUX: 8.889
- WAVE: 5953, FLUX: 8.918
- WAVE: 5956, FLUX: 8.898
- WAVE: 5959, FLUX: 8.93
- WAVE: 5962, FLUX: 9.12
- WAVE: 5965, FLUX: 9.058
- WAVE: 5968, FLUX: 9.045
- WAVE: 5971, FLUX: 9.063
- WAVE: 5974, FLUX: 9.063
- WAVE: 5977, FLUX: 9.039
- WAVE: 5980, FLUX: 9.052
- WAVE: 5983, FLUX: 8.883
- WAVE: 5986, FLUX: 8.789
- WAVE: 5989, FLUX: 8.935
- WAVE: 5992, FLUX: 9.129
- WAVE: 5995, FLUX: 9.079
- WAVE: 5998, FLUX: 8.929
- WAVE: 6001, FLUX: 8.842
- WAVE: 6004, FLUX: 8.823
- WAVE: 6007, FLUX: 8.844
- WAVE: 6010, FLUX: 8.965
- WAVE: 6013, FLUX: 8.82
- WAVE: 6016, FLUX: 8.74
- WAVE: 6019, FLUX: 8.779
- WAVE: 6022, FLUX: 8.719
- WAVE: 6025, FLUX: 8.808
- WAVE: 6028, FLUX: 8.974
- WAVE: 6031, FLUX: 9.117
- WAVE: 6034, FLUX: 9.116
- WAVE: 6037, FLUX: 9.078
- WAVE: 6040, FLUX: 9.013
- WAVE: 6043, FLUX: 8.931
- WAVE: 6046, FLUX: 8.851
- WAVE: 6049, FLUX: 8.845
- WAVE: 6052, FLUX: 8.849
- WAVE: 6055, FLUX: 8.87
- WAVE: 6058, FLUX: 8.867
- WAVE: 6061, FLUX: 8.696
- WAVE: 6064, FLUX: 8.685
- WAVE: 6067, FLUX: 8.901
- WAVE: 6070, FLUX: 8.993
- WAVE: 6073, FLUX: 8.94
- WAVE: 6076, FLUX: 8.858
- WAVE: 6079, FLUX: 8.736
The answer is 1.6 AA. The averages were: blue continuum 9.15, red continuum 8.97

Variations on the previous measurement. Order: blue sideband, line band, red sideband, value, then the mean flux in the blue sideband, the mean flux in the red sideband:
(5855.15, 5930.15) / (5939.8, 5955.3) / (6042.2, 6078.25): -0.2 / 8.88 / 8.85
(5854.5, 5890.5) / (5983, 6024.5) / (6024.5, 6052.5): 0.4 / 8.92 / 8.97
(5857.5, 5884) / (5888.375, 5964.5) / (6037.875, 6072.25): 1.3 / 9.08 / 8.87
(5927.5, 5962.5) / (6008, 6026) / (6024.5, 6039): 0.4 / 8.96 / 9.03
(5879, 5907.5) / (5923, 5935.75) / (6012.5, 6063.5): -0.6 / 8.55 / 8.88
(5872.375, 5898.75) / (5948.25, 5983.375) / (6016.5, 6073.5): -1.1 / 8.57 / 8.89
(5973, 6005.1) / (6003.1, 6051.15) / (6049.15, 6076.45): 0.0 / 8.96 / 8.85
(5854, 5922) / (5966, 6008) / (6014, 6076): -0.5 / 8.84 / 8.89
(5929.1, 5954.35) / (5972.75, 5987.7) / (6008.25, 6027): -0.1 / 8.96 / 8.81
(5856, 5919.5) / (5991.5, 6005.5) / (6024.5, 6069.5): -0.1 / 8.83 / 8.91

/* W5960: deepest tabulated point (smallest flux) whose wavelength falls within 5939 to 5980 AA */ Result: 8.889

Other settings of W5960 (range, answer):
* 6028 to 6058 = 8.845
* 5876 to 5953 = 7.607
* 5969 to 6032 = 8.719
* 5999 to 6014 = 8.82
